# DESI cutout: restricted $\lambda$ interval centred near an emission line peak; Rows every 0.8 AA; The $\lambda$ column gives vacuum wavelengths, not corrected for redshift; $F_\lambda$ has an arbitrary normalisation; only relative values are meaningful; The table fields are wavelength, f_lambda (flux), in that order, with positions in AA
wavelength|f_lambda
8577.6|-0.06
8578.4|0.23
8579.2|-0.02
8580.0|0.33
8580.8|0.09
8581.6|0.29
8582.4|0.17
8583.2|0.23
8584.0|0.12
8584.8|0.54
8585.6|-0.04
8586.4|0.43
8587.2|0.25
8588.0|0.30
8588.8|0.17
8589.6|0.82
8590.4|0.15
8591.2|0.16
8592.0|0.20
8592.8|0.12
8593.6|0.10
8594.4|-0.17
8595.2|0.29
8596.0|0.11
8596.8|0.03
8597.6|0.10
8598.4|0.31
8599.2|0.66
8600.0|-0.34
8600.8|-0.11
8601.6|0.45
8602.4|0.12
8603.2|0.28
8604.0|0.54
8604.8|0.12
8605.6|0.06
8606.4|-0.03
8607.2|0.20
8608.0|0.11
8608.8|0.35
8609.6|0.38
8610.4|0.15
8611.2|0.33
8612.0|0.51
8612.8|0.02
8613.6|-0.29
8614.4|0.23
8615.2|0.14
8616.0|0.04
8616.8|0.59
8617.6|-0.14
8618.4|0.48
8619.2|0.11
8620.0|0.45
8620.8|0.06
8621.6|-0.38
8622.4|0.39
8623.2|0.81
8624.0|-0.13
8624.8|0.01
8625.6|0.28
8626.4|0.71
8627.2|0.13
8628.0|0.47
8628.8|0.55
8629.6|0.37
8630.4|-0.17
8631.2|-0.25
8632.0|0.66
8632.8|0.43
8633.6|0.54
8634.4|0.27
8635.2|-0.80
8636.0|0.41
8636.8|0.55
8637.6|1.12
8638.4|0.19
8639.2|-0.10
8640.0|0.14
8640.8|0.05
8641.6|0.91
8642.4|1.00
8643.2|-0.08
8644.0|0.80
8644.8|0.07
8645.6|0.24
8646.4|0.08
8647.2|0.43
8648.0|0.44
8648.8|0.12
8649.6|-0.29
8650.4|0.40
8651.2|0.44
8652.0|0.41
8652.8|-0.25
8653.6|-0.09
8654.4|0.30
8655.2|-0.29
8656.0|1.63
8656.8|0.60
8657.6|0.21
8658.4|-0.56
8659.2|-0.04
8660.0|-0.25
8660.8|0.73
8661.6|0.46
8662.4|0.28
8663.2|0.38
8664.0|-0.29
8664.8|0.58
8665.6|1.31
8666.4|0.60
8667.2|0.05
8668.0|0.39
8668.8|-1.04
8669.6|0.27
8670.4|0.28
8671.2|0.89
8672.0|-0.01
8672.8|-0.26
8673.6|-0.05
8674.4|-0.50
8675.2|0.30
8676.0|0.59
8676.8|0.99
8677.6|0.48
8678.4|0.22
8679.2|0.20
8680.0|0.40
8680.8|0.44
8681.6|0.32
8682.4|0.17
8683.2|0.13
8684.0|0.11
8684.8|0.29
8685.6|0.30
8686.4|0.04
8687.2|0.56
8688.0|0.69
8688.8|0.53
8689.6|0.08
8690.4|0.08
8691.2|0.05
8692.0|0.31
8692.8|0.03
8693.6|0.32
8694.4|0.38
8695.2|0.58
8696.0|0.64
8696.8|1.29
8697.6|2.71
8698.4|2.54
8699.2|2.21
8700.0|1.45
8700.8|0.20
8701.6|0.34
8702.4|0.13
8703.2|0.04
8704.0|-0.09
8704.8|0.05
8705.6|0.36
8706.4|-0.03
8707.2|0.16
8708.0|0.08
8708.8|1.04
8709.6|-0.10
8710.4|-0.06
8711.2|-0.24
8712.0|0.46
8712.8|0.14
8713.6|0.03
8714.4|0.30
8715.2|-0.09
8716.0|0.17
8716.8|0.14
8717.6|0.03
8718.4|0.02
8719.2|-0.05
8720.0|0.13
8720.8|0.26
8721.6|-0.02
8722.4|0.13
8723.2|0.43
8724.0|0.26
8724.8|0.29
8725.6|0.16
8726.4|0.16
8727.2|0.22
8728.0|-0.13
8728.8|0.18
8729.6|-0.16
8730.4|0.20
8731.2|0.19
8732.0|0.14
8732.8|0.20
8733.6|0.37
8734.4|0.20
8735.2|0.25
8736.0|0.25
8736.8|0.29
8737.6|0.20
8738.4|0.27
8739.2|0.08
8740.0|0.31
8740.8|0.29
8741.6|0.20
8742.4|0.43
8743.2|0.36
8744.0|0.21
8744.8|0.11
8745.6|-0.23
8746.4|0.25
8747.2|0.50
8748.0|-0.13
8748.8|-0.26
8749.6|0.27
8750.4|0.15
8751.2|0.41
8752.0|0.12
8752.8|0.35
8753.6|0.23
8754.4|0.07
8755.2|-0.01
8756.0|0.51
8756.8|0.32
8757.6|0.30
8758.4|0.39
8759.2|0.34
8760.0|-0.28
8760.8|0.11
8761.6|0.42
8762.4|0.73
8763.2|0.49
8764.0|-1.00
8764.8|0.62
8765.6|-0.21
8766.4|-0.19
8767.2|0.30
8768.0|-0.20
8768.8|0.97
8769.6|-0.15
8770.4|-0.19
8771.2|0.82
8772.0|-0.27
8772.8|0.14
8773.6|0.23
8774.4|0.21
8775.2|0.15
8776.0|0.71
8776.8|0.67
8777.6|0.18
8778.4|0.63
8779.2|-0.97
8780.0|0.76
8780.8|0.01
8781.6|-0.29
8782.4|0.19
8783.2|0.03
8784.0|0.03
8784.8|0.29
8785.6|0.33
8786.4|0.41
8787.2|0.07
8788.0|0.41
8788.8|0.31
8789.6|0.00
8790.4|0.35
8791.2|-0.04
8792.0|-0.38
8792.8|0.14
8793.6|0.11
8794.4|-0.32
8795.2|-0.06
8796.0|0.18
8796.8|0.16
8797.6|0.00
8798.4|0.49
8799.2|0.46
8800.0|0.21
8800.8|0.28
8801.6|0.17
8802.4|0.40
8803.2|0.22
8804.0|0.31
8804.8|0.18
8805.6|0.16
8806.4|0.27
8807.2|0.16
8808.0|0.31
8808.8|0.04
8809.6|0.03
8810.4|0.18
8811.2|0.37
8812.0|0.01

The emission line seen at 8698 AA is H-beta 4861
